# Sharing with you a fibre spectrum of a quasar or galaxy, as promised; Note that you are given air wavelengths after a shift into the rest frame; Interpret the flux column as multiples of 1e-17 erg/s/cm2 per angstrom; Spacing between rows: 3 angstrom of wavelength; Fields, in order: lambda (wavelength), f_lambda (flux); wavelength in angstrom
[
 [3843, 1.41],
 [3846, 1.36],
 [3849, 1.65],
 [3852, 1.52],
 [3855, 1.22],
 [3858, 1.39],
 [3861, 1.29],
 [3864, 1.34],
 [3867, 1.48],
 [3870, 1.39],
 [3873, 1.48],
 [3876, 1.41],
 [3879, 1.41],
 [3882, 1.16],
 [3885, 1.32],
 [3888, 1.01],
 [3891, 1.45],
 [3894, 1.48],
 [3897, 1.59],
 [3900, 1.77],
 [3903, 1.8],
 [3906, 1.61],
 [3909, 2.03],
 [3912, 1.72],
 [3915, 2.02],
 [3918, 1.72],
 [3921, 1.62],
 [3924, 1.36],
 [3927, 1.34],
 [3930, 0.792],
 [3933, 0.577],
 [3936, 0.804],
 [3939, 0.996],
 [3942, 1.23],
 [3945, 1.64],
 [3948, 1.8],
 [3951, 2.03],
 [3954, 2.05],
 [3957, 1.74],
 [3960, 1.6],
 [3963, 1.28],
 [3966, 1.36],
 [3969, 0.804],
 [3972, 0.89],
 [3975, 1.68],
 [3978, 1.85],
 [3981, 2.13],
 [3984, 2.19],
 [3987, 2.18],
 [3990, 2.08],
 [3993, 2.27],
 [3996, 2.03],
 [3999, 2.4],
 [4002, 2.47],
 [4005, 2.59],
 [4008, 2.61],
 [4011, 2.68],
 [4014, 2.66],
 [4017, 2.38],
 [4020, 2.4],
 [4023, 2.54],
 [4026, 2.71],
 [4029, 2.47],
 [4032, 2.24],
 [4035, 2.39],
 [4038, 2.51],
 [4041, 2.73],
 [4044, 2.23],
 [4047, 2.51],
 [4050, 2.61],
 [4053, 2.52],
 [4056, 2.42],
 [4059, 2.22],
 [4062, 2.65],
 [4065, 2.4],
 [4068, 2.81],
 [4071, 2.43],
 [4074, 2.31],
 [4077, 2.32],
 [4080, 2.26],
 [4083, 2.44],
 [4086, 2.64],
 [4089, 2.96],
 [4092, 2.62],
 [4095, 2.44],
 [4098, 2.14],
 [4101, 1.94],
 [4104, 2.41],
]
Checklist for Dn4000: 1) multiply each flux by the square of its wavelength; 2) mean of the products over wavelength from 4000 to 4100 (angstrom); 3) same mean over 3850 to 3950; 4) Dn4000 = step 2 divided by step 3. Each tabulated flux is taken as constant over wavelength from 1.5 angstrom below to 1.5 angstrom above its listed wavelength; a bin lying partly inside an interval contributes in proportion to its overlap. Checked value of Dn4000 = 1.9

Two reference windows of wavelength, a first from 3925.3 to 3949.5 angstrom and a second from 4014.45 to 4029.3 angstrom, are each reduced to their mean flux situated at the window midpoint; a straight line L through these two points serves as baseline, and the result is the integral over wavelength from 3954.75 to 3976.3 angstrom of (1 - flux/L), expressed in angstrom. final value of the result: 3.05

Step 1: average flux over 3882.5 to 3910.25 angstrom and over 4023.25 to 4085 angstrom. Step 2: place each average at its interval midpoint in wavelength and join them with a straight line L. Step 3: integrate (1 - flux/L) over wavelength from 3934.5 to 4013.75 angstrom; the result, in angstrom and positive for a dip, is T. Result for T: 7.2 angstrom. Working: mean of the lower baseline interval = 1.54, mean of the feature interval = 1.84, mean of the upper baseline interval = 2.46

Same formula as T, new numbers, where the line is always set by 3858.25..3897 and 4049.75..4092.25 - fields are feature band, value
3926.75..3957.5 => 7.1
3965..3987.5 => 3.9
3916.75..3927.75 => 0.7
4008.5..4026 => -3.0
